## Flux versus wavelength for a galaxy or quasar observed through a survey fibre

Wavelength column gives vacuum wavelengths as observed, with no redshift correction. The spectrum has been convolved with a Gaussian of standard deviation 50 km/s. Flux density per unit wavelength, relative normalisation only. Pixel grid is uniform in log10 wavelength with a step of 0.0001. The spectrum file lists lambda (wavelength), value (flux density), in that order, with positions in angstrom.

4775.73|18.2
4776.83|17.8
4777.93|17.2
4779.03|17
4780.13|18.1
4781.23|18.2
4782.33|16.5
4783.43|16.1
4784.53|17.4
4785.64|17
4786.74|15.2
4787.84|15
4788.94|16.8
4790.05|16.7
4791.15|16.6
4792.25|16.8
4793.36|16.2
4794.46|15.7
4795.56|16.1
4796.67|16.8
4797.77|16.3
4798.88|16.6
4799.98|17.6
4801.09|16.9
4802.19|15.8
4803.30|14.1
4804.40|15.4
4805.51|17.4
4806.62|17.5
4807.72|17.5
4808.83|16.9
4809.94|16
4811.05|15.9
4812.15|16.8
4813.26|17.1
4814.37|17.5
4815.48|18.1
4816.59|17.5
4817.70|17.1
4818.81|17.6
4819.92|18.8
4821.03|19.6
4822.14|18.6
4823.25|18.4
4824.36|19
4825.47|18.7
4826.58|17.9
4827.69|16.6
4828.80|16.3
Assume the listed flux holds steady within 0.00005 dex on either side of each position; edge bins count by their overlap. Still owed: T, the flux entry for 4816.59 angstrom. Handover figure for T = 17.5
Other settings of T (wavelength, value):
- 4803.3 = 14.1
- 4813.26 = 17.1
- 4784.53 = 17.4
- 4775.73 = 18.2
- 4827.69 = 16.6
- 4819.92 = 18.8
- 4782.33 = 16.5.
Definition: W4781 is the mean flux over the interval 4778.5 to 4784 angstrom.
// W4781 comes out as 17.2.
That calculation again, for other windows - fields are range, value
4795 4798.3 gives 16.4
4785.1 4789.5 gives 16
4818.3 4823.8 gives 18.6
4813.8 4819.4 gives 17.5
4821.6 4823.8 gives 18.5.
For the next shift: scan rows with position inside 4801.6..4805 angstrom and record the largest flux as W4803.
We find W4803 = 15.8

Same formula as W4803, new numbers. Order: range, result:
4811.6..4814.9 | 17.5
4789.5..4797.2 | 16.8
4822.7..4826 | 19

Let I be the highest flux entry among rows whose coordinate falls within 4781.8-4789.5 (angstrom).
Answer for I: 17.4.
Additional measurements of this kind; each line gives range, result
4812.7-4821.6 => 19.6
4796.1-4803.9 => 17.6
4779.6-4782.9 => 18.2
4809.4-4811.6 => 16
